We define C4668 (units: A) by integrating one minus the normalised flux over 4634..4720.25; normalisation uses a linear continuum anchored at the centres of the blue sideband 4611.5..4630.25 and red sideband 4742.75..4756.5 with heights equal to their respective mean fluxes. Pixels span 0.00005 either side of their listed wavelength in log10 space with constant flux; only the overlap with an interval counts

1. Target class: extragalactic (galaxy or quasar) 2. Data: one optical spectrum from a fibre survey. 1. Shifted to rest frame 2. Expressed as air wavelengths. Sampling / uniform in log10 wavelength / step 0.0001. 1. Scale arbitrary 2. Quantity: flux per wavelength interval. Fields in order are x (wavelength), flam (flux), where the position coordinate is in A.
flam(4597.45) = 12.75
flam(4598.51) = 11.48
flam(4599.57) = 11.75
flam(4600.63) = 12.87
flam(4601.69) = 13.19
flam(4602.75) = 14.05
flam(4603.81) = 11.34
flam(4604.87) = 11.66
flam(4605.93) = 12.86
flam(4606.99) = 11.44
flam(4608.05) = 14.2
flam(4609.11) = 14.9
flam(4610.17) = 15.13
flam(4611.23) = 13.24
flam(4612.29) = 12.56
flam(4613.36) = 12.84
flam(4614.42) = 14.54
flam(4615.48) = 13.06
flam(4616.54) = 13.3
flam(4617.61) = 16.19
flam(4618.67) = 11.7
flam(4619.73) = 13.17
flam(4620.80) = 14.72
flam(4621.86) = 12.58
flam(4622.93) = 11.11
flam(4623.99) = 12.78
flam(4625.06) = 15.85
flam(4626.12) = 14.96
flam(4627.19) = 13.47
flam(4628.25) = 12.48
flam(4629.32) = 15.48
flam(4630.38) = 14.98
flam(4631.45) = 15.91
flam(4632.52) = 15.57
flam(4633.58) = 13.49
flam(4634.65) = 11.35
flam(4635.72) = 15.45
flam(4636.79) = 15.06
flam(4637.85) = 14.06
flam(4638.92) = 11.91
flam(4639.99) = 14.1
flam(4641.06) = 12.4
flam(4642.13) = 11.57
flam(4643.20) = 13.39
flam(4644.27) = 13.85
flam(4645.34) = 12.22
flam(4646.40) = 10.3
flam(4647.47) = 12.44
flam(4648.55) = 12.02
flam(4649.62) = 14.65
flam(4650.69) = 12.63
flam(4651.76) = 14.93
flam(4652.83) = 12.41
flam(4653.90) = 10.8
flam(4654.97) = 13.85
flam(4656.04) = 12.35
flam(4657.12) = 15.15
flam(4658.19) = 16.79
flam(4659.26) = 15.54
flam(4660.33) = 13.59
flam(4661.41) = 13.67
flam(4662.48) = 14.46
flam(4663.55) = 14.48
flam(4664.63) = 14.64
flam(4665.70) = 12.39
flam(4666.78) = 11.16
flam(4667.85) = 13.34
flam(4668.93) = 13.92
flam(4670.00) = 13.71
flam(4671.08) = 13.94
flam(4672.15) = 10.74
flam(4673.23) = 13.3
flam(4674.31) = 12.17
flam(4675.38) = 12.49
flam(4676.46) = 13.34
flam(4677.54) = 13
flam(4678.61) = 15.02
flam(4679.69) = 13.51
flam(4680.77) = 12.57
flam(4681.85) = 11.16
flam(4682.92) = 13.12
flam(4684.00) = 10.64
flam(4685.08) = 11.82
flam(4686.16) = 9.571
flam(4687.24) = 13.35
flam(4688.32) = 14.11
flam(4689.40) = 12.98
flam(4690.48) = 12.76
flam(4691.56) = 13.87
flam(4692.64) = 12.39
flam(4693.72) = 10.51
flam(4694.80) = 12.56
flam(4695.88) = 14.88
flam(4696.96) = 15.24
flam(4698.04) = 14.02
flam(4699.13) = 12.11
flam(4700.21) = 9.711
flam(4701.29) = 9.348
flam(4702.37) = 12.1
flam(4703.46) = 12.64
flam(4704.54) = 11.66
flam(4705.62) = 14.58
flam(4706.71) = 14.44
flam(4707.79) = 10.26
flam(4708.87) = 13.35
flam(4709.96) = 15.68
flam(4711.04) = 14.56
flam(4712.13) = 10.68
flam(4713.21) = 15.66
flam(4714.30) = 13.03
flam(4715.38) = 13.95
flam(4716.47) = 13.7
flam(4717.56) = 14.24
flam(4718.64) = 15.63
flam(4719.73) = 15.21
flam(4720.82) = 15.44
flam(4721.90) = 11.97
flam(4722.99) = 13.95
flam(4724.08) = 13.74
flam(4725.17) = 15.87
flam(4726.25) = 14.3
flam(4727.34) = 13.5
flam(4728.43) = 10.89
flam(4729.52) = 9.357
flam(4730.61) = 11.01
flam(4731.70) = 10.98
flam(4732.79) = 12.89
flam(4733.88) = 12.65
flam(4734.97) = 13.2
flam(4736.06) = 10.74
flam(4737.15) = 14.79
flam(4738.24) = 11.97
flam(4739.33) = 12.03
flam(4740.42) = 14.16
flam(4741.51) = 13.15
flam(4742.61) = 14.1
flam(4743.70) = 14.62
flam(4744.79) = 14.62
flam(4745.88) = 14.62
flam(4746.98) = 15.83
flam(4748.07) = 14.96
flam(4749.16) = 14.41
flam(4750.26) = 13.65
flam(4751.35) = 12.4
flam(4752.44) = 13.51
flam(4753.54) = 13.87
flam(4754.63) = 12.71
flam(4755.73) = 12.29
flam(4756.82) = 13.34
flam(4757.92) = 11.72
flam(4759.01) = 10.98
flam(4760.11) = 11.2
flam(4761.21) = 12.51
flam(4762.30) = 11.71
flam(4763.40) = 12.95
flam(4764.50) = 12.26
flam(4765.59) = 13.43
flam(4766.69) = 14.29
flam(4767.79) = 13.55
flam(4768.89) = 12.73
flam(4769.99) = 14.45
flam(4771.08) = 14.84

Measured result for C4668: 3.95 A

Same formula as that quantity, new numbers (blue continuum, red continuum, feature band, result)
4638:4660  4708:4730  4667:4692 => 1.2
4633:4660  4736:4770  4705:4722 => -0.8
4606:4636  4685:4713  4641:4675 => 0.1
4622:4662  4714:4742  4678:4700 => 1.0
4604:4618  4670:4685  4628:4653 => -0.7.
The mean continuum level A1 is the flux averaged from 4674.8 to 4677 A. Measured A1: 12.9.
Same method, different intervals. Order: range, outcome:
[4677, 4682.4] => 13.1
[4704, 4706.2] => 13.1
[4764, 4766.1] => 12.9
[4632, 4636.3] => 14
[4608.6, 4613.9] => 13.7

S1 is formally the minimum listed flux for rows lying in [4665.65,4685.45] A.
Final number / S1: 10.64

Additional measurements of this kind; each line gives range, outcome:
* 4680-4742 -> 9.348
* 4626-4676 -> 10.3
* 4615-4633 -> 11.11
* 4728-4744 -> 9.357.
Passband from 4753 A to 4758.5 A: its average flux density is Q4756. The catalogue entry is 12.8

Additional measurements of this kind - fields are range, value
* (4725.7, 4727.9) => 13.9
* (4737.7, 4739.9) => 12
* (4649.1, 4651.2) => 13.6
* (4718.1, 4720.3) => 15.4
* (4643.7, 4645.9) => 13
